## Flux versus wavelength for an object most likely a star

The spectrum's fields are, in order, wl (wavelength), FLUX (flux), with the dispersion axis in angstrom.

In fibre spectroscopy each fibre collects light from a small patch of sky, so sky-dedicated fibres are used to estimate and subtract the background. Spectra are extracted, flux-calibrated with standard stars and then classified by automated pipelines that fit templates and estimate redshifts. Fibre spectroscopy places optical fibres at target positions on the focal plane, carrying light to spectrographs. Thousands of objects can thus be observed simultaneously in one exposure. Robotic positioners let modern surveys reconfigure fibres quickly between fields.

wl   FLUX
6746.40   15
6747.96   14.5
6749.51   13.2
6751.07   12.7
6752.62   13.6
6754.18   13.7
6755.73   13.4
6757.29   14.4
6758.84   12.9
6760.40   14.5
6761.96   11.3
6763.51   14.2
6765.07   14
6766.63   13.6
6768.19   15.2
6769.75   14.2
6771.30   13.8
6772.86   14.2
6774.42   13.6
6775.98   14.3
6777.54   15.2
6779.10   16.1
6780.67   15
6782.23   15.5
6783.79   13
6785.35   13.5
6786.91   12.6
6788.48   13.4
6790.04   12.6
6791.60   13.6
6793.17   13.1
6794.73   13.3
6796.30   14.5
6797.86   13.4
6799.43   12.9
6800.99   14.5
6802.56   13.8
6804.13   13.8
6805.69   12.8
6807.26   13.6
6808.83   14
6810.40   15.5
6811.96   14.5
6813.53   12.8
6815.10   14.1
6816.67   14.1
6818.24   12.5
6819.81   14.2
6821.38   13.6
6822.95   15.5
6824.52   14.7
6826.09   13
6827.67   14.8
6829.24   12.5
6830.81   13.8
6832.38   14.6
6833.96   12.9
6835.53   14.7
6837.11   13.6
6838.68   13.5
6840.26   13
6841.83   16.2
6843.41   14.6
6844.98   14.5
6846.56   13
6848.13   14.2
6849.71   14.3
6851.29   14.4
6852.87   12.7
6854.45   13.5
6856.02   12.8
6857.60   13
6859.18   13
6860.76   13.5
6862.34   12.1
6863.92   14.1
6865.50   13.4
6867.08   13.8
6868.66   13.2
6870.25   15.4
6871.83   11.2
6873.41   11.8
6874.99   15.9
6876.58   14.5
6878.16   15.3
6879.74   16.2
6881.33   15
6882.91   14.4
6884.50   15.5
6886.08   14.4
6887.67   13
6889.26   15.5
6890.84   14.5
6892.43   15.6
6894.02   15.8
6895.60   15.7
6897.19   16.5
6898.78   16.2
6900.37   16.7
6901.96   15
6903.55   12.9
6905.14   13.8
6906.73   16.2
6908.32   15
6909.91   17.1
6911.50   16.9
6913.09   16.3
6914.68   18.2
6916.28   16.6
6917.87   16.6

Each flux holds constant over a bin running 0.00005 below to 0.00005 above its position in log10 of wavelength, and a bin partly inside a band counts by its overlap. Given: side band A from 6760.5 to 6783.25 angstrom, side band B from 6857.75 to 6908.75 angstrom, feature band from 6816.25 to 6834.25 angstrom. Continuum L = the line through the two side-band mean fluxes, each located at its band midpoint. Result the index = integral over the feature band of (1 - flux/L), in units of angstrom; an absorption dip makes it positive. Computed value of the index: 0.7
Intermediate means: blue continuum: 14.3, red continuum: 14.5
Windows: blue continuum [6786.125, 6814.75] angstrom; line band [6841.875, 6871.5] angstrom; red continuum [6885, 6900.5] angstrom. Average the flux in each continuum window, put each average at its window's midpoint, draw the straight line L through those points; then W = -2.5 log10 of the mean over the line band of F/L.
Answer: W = 0.08 mag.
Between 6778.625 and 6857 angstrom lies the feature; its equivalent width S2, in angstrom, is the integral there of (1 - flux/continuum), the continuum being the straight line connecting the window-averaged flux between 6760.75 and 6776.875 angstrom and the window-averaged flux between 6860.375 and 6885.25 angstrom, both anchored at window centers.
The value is 0.7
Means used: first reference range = 13.9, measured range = 13.9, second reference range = 14.1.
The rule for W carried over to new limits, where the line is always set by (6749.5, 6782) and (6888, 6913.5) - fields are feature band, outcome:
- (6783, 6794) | 0.09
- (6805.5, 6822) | 0.06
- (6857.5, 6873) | 0.15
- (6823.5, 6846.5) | 0.06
